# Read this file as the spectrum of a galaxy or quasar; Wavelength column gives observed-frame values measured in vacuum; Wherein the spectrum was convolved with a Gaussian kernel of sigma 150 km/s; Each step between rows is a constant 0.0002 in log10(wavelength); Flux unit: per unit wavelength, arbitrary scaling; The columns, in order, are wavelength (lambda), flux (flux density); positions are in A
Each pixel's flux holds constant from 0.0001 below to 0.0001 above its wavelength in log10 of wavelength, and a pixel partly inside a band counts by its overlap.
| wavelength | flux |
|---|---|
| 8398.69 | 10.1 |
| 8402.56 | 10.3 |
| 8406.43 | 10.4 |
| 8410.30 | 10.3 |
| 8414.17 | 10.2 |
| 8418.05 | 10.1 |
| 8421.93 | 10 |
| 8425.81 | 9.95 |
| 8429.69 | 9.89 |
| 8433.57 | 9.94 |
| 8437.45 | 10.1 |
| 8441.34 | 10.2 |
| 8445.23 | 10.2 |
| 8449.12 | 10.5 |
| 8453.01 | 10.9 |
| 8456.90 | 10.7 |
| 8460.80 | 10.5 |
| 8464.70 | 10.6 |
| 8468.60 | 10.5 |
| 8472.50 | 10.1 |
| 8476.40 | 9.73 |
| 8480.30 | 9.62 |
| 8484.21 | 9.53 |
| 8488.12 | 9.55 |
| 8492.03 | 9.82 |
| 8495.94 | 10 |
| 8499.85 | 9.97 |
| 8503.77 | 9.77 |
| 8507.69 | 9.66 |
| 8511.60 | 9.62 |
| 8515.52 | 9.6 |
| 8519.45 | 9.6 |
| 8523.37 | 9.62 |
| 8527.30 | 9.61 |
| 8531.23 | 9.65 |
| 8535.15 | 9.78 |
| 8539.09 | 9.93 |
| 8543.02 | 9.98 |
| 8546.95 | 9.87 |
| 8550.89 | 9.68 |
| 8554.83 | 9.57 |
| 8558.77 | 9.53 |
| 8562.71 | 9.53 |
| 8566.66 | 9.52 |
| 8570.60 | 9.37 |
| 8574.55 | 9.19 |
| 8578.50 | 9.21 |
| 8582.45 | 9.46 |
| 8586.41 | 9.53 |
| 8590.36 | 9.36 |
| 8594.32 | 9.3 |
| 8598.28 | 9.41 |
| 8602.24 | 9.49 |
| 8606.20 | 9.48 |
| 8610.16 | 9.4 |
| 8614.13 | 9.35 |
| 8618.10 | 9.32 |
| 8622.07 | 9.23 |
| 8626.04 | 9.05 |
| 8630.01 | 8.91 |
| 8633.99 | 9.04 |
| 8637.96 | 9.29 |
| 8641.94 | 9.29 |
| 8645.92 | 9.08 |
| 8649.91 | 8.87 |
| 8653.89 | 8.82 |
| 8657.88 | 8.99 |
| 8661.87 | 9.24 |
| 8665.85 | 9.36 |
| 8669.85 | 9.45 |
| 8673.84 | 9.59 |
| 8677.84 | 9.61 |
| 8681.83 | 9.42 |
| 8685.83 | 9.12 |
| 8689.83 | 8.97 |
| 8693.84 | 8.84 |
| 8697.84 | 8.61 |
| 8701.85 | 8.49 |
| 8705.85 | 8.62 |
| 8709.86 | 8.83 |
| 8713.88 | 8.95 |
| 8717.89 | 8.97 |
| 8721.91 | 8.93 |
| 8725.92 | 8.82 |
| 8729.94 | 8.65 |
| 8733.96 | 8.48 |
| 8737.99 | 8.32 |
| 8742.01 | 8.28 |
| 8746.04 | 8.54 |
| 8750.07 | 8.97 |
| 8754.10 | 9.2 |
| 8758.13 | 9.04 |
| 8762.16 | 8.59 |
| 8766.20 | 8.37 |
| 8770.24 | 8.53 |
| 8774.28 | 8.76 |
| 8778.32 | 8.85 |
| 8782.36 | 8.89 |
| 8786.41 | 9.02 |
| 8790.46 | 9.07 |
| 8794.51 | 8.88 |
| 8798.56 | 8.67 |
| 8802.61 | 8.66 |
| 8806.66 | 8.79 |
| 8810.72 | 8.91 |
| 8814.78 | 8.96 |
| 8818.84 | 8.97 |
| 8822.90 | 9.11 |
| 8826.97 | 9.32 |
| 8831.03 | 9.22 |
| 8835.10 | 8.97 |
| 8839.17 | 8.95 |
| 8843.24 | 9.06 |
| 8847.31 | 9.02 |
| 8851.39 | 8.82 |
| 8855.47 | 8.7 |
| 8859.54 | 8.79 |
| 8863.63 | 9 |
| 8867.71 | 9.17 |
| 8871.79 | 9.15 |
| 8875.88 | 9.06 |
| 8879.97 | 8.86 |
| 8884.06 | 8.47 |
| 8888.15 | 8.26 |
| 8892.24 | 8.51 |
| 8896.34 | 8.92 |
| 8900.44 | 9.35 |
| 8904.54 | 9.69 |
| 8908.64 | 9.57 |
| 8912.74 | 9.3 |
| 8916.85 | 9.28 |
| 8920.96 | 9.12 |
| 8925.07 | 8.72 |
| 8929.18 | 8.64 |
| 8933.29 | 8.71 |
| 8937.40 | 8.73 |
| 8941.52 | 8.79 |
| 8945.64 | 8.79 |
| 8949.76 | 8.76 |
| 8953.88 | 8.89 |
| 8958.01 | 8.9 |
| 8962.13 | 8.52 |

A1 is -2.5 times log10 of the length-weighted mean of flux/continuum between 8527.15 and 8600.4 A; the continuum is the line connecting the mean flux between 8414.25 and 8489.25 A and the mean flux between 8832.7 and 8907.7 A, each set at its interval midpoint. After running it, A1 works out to 0.031 mag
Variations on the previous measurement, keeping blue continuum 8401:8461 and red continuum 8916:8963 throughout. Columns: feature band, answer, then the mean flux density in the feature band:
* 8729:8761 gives 0.08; 8.68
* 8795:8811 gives 0.05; 8.76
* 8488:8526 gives 0.03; 9.73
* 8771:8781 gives 0.06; 8.78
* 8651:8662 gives 0.08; 8.97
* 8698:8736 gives 0.08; 8.74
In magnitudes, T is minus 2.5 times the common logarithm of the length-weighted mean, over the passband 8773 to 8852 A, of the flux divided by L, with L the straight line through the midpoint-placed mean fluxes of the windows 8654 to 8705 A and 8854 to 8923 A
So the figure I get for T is 0.01 mag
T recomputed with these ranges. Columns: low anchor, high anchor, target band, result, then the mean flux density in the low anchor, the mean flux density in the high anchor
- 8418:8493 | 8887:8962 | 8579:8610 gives 0.04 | 10.1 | 8.94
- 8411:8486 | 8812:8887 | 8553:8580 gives 0.05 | 10.2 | 8.97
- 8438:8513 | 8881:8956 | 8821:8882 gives 0.01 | 10.1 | 8.92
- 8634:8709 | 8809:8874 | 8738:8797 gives 0.03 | 9.09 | 9.01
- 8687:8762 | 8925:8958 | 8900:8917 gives -0.08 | 8.75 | 8.77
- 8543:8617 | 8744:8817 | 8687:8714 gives 0.04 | 9.47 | 8.82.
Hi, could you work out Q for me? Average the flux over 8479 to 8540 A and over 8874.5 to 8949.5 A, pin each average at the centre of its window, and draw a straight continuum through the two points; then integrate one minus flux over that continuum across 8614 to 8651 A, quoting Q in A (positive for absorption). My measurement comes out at 1.3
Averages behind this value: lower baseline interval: 9.7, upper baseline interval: 8.93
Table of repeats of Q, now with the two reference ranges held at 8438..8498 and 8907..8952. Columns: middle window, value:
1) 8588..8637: 2.5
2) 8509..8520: 0.5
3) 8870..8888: 0.5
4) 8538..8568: 0.7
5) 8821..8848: 0.3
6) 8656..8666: 0.5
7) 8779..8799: 0.8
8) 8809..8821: 0.4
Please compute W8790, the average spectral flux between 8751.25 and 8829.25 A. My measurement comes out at 8.88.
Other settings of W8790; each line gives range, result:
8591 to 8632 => 9.3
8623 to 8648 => 9.11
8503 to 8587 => 9.6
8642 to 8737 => 8.99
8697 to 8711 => 8.63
